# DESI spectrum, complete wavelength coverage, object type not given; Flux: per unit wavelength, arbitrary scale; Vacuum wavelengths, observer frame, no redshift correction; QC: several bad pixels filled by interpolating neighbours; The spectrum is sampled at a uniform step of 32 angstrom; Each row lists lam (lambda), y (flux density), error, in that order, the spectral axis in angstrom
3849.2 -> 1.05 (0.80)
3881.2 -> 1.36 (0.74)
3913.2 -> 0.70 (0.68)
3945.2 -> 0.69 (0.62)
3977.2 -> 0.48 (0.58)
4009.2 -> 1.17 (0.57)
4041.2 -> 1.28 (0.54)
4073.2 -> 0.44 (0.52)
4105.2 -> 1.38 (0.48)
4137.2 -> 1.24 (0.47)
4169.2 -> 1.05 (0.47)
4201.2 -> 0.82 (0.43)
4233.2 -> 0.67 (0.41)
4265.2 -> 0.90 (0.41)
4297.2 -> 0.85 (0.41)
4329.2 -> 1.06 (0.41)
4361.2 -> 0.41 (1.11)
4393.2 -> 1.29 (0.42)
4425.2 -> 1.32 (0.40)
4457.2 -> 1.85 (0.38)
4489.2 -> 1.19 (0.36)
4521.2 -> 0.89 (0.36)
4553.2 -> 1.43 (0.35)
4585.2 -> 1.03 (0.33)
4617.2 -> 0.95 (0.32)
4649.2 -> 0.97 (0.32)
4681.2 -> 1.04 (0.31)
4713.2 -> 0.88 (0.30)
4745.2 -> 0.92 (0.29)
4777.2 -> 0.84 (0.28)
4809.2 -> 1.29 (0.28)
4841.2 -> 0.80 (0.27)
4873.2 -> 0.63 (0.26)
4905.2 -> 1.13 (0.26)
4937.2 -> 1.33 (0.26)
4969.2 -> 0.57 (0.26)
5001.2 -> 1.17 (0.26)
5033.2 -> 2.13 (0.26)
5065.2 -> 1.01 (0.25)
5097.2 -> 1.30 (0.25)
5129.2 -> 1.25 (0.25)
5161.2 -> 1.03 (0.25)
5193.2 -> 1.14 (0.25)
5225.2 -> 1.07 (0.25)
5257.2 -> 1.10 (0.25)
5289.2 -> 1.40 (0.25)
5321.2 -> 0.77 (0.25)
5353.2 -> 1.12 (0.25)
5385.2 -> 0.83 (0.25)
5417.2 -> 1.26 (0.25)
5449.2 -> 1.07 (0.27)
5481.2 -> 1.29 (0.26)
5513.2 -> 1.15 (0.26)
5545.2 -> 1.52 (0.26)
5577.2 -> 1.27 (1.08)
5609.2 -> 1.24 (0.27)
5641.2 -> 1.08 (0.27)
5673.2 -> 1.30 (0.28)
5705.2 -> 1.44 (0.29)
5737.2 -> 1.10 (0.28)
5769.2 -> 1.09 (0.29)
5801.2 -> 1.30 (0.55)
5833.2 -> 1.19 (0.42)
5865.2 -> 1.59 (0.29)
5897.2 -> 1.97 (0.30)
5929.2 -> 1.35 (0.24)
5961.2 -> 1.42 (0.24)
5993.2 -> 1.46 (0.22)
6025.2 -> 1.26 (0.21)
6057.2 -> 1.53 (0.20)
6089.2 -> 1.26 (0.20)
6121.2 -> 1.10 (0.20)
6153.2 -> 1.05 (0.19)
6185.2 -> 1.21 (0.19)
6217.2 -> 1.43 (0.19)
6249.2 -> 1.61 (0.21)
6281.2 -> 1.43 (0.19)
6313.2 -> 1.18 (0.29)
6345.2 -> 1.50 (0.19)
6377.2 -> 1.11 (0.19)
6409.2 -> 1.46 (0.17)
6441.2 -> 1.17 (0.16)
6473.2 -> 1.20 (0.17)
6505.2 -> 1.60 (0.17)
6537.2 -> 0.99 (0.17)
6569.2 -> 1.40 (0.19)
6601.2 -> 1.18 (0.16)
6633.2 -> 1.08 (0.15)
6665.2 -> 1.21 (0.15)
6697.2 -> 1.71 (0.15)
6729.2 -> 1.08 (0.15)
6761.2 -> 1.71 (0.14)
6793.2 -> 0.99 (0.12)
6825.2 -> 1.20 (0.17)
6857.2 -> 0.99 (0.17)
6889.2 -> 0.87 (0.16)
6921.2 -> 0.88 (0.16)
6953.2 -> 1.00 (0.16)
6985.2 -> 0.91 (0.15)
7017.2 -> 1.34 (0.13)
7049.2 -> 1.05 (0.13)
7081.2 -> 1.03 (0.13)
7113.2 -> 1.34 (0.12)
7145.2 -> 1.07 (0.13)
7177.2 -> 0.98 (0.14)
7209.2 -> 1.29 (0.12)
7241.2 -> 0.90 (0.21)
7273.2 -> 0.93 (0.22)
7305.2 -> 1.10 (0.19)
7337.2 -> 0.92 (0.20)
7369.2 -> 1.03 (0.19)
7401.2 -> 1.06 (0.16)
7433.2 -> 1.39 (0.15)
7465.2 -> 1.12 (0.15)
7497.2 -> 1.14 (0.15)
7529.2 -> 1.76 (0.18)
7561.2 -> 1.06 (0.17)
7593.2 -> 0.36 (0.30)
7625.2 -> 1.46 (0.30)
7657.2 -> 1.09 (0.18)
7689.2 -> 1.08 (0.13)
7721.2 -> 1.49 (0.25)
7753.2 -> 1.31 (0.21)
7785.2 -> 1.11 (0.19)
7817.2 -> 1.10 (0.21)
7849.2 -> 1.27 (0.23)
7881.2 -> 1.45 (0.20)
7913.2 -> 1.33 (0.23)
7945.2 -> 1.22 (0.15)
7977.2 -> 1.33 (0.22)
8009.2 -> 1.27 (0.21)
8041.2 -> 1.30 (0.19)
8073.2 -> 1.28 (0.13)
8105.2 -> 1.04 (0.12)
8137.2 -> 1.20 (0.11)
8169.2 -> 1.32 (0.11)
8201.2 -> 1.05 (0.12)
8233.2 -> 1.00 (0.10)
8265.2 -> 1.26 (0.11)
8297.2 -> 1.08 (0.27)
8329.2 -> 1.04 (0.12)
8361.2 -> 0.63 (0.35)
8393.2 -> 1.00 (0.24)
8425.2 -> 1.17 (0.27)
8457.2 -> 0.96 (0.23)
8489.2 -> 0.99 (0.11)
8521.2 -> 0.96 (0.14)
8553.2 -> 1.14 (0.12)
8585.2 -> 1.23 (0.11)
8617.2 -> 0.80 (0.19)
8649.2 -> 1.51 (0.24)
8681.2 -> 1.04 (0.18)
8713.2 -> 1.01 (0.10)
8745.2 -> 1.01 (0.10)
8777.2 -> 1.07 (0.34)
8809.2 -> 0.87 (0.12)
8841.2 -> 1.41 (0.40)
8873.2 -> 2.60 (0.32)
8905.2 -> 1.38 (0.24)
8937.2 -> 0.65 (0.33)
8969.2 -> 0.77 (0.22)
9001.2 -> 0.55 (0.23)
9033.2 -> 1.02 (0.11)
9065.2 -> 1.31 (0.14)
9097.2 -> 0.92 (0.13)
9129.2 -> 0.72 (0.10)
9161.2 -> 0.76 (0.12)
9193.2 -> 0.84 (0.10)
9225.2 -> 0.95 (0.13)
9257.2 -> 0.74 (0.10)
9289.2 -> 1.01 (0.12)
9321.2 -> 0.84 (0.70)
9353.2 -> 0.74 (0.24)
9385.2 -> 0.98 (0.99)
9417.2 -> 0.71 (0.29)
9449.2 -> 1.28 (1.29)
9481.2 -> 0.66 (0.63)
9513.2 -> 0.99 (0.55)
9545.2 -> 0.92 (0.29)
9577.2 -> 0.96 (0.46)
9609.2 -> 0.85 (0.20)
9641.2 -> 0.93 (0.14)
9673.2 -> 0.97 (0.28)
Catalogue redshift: 0.35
